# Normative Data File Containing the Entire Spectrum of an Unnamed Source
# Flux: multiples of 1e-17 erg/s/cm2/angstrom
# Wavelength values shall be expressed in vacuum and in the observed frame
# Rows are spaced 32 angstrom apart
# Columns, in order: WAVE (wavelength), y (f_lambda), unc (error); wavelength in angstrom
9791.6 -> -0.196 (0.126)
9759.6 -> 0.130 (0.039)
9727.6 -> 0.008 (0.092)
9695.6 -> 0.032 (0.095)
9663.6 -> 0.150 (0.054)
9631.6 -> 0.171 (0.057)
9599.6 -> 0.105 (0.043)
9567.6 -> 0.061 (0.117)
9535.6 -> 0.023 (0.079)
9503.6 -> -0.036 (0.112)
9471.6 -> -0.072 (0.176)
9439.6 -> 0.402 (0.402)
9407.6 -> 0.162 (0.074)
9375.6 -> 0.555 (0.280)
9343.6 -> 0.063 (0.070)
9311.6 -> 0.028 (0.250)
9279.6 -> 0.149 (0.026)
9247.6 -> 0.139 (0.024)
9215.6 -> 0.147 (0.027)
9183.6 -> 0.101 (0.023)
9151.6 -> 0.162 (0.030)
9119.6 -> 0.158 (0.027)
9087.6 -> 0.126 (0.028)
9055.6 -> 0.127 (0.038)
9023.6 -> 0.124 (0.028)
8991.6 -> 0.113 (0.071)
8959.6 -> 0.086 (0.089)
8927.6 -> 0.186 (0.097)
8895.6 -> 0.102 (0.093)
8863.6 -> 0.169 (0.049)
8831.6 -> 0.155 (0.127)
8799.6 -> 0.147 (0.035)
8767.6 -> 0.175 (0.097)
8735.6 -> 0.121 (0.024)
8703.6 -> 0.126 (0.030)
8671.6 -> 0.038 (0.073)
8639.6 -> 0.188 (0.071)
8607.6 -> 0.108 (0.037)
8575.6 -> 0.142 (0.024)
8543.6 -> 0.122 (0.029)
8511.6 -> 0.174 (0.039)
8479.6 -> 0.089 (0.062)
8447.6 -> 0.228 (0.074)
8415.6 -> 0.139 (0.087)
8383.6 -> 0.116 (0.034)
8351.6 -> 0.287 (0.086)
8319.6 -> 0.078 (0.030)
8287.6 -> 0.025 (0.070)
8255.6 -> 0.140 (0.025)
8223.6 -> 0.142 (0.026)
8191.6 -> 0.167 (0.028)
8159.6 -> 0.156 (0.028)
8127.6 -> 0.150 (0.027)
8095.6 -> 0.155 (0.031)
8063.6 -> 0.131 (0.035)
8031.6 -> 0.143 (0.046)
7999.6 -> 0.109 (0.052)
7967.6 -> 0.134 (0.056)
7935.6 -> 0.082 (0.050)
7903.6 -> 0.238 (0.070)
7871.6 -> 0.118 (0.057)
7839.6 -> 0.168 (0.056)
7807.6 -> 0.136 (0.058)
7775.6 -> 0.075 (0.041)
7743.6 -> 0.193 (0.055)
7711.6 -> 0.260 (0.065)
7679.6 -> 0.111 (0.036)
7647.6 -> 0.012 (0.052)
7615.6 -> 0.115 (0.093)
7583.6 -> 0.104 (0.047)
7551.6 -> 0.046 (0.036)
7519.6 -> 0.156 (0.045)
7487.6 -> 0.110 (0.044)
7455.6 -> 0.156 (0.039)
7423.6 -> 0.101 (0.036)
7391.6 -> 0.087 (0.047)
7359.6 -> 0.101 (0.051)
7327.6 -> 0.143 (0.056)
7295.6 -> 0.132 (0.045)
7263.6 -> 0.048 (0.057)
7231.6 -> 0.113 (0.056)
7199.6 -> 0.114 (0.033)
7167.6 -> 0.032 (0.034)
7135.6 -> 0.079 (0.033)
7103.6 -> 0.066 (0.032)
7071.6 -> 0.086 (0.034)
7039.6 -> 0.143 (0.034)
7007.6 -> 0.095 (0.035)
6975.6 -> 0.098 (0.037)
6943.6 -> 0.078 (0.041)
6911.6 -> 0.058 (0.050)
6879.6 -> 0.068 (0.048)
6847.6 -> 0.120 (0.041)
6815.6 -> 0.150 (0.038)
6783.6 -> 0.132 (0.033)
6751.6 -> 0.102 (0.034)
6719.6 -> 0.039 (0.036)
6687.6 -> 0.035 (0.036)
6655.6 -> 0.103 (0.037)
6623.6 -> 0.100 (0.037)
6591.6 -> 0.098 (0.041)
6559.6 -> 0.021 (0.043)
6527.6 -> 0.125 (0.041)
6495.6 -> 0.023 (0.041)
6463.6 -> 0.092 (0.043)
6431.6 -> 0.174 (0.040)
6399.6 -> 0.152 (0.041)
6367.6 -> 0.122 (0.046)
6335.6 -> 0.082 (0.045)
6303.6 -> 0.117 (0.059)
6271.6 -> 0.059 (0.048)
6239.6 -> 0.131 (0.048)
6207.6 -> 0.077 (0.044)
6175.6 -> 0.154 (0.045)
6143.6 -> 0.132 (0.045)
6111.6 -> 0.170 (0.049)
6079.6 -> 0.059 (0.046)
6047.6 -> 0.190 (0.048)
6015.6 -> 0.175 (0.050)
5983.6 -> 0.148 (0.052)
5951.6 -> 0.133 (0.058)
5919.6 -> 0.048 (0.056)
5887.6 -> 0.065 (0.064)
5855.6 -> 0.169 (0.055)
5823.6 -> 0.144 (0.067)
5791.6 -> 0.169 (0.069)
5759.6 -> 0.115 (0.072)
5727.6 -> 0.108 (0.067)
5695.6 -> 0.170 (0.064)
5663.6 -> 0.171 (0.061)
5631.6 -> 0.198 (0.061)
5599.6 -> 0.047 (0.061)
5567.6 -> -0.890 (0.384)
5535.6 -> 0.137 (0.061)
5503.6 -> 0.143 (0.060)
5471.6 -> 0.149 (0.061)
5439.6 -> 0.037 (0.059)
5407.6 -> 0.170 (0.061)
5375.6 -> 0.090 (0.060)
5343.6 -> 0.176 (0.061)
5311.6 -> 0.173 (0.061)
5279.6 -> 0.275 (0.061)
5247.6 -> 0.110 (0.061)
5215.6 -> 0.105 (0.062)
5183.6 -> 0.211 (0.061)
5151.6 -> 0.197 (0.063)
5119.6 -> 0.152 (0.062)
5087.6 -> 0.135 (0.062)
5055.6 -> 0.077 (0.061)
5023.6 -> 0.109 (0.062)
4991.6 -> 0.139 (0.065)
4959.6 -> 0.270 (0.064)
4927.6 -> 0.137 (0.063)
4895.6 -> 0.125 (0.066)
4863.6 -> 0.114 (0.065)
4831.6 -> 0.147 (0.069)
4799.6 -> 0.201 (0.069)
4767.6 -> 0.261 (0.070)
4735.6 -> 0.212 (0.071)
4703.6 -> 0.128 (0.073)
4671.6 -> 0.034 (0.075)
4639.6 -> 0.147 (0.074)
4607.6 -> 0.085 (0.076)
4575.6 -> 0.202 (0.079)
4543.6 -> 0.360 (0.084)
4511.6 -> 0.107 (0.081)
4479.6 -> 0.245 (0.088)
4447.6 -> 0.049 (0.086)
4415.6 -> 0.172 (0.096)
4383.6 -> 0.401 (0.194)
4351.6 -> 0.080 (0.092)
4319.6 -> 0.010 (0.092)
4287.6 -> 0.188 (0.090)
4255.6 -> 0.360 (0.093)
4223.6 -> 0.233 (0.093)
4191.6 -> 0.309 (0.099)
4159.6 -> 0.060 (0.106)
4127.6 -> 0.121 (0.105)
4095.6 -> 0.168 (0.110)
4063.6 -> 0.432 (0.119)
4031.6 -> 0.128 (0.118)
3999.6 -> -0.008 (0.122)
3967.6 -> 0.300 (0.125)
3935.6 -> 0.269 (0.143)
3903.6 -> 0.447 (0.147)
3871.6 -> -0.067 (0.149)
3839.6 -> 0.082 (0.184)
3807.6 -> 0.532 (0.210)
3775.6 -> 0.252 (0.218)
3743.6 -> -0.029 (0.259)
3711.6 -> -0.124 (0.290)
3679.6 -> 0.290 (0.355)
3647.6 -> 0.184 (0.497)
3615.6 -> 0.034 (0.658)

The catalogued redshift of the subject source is 1.072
